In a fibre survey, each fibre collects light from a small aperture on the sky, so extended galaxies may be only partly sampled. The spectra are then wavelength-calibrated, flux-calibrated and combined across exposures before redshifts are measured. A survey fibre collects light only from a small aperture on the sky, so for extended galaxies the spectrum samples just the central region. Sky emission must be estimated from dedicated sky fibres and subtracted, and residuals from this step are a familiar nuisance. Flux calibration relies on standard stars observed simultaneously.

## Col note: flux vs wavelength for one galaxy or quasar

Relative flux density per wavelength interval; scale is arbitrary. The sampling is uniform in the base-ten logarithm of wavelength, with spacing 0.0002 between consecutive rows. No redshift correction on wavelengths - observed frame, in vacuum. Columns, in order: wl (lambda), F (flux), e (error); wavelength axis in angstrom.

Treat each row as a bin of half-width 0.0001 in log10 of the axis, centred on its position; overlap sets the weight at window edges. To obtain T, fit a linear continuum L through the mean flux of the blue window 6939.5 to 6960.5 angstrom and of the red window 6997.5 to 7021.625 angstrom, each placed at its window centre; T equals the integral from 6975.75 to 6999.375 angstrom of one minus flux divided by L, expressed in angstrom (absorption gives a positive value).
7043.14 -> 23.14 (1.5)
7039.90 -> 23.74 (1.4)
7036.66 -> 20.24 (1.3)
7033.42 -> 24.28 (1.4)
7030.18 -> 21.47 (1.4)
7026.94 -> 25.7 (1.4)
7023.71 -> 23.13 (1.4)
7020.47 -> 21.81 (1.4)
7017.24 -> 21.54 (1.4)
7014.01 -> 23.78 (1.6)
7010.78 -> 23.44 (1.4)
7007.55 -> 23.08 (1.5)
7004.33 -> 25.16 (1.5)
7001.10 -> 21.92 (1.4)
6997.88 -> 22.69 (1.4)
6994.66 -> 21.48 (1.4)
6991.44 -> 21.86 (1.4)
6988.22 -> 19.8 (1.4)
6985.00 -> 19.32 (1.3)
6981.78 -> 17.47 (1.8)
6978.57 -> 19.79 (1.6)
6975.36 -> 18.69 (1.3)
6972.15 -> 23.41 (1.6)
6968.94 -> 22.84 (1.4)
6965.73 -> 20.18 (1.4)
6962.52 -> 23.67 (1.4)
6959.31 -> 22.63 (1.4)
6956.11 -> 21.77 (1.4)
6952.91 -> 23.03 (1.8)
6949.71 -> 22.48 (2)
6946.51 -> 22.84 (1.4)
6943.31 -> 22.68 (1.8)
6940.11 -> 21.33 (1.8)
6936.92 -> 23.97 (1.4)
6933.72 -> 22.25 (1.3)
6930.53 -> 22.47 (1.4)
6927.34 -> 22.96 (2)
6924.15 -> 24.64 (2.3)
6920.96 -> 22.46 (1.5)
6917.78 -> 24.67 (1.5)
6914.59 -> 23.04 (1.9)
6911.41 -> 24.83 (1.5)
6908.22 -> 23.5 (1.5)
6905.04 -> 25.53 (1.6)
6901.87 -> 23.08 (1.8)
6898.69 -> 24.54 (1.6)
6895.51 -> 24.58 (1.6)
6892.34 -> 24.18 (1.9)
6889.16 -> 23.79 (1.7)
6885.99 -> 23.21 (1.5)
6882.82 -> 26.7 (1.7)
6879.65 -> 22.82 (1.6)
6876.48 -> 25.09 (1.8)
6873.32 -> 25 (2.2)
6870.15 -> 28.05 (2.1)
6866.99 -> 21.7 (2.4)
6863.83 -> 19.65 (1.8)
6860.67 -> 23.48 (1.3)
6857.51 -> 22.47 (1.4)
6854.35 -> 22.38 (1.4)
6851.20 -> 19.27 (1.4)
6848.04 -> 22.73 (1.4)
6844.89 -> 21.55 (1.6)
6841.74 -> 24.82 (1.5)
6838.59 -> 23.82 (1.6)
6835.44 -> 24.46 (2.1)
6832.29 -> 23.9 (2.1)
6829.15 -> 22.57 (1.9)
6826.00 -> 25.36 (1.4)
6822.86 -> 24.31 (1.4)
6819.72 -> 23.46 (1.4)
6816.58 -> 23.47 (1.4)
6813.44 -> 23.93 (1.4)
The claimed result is 2.6 angstrom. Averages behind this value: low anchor 22.4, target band 20.3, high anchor 23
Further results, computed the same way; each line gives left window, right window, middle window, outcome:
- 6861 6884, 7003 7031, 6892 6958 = 1.2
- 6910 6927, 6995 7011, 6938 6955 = 0.8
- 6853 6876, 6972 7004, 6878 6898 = -1.2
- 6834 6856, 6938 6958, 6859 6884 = -1.5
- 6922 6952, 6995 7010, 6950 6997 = 3.6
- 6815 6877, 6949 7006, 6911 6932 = -1.1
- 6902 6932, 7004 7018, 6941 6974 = 1.5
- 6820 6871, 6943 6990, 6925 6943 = -0.7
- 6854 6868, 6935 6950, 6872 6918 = -4.3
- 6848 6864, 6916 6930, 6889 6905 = -0.9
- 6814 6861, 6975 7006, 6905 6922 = -1.4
